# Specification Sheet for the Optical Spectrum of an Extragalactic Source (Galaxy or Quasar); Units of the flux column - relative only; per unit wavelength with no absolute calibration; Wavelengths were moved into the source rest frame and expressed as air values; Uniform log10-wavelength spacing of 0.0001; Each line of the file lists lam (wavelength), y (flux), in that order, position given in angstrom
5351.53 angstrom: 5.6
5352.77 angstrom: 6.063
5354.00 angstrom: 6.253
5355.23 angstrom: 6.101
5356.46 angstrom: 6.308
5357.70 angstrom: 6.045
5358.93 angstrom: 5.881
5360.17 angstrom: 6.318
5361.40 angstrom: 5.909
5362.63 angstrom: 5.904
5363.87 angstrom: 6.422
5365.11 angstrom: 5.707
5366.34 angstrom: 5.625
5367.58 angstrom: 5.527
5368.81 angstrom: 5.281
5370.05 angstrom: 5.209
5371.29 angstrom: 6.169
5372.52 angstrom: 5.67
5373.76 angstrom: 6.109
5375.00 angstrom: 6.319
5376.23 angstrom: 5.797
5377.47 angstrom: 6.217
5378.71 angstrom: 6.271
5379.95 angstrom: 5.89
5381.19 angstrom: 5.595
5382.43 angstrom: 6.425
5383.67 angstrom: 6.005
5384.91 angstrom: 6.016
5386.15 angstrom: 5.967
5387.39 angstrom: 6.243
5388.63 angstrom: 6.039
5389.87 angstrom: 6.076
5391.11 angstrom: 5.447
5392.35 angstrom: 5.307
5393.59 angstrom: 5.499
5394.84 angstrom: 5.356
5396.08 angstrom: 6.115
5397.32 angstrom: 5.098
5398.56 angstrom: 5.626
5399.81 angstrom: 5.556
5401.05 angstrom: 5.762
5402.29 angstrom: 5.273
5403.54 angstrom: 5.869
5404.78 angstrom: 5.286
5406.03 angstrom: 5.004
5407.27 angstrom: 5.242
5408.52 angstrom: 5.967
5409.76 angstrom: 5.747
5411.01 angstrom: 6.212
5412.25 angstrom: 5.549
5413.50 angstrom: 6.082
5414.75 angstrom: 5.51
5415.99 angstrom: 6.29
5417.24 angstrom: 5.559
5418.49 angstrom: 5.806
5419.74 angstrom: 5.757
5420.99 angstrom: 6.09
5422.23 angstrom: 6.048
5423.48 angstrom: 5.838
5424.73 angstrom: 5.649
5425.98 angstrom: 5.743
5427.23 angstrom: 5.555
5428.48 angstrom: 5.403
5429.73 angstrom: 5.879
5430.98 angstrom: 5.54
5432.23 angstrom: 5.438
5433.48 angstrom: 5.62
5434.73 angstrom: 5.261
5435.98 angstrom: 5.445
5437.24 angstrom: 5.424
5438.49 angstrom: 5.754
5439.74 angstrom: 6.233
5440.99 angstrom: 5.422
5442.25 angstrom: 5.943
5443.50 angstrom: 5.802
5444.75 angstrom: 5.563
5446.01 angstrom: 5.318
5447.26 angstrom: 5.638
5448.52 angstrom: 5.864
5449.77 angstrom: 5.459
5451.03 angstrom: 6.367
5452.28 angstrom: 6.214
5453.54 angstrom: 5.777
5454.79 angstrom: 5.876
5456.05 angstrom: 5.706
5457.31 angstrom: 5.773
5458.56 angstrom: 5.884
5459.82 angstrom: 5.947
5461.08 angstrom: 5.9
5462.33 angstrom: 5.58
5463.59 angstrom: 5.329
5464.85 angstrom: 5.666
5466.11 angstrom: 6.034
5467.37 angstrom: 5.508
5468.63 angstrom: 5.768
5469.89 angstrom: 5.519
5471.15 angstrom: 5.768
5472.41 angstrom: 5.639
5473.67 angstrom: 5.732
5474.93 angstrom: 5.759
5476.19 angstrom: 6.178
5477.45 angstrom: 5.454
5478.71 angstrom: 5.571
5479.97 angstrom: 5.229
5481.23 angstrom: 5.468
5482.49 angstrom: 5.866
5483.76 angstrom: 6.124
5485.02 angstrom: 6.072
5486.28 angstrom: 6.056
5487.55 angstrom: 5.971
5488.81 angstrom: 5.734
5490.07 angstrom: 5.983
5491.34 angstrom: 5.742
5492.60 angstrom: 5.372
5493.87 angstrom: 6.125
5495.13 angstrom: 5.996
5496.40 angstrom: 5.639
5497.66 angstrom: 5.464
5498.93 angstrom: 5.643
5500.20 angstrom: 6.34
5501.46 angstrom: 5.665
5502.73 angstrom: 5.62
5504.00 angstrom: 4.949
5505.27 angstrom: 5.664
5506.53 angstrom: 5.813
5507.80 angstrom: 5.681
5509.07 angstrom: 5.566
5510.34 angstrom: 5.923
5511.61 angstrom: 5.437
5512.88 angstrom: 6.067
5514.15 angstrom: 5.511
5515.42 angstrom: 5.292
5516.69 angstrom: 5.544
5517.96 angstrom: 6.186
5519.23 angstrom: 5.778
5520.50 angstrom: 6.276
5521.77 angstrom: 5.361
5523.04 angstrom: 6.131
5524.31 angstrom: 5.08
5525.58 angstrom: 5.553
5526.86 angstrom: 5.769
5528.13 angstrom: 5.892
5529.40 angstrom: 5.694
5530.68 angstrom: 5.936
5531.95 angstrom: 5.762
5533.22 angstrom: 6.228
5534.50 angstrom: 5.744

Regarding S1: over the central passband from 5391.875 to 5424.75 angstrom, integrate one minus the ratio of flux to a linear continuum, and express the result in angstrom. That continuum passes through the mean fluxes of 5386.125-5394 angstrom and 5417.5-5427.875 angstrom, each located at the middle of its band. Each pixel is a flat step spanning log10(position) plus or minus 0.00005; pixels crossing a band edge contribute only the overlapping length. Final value 0.7 angstrom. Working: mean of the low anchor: 5.8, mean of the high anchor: 5.8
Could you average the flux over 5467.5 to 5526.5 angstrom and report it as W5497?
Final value 5.72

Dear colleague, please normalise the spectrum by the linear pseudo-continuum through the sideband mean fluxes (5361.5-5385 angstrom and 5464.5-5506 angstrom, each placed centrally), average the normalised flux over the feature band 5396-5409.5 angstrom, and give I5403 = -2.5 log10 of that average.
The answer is 0.07 mag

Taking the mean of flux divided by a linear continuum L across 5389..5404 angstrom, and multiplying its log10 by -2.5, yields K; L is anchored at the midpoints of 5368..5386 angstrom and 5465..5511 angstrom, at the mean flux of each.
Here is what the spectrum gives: 0.06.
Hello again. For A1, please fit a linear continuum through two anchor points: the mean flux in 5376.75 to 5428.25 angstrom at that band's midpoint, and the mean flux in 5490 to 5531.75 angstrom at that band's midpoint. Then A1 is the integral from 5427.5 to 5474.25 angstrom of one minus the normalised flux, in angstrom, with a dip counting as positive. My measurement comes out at 0.3 angstrom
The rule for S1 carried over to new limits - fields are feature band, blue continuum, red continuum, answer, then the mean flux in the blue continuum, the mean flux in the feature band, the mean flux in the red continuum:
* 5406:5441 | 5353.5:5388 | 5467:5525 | 0.9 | 5.97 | 5.71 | 5.72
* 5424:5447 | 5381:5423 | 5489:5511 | 0.5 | 5.75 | 5.61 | 5.72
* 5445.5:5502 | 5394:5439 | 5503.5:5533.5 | -0.9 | 5.65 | 5.77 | 5.71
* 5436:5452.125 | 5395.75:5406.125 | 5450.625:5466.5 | 0.1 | 5.52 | 5.73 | 5.84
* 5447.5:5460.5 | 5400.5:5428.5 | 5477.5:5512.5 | -0.4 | 5.71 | 5.88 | 5.73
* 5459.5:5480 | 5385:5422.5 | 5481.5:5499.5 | 0.4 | 5.71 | 5.69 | 5.83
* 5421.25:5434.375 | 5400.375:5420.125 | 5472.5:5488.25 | 0.1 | 5.68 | 5.68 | 5.79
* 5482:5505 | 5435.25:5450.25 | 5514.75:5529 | -0.4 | 5.65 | 5.79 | 5.72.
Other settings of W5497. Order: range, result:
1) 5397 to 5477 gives 5.71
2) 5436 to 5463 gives 5.77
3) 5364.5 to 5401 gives 5.8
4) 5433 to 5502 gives 5.75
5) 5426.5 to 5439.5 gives 5.55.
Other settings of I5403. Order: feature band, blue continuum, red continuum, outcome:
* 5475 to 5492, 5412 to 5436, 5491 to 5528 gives -0.02 mag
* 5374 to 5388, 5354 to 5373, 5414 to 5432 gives -0.04 mag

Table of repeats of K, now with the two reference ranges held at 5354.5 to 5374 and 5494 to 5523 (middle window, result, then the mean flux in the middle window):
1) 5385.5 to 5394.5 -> 0.01 mag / 5.78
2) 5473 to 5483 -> 0.02 mag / 5.66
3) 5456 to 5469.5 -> 0.01 mag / 5.73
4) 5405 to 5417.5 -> 0.02 mag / 5.71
